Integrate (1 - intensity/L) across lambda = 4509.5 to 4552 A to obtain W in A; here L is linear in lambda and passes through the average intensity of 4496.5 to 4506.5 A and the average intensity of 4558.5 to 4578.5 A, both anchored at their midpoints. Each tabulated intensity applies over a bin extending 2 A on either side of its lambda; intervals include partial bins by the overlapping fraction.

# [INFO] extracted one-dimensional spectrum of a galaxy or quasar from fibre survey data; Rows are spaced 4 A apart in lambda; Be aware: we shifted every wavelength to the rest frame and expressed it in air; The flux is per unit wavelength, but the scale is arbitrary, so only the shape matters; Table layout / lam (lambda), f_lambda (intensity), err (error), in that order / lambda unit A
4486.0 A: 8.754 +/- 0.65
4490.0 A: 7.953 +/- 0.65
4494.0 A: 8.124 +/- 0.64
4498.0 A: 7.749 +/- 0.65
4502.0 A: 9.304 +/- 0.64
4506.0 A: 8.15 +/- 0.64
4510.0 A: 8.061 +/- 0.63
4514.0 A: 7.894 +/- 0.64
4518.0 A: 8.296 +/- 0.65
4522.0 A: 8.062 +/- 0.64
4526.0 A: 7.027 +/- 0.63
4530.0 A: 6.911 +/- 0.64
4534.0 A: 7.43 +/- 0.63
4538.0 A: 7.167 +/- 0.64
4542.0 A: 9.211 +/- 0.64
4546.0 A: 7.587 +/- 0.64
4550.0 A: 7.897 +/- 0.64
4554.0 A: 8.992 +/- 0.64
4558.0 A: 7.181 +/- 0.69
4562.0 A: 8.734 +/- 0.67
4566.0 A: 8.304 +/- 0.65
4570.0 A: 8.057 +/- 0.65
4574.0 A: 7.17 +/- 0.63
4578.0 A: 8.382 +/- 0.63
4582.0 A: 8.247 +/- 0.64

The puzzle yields 2.6 A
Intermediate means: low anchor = 8.47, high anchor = 8.04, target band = 7.77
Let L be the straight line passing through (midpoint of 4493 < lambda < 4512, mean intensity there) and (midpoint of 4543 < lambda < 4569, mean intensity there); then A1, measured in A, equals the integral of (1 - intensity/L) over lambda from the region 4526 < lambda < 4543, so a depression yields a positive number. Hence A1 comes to 1.4 A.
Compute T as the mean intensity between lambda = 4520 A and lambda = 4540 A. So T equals 7.32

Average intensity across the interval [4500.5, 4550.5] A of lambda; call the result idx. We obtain 7.91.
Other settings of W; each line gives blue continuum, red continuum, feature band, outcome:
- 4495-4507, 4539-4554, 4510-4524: 0.5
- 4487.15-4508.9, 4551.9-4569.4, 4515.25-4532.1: 1.4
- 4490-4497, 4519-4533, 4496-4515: -1.1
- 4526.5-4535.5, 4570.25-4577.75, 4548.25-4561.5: -1.2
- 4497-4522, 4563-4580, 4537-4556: -0.3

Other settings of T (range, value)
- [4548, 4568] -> 8.22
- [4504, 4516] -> 8.04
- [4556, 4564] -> 7.96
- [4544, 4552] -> 7.74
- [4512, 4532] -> 7.64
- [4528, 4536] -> 7.17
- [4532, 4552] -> 7.86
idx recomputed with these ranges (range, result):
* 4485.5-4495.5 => 8.21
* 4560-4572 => 8.37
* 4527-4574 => 7.9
